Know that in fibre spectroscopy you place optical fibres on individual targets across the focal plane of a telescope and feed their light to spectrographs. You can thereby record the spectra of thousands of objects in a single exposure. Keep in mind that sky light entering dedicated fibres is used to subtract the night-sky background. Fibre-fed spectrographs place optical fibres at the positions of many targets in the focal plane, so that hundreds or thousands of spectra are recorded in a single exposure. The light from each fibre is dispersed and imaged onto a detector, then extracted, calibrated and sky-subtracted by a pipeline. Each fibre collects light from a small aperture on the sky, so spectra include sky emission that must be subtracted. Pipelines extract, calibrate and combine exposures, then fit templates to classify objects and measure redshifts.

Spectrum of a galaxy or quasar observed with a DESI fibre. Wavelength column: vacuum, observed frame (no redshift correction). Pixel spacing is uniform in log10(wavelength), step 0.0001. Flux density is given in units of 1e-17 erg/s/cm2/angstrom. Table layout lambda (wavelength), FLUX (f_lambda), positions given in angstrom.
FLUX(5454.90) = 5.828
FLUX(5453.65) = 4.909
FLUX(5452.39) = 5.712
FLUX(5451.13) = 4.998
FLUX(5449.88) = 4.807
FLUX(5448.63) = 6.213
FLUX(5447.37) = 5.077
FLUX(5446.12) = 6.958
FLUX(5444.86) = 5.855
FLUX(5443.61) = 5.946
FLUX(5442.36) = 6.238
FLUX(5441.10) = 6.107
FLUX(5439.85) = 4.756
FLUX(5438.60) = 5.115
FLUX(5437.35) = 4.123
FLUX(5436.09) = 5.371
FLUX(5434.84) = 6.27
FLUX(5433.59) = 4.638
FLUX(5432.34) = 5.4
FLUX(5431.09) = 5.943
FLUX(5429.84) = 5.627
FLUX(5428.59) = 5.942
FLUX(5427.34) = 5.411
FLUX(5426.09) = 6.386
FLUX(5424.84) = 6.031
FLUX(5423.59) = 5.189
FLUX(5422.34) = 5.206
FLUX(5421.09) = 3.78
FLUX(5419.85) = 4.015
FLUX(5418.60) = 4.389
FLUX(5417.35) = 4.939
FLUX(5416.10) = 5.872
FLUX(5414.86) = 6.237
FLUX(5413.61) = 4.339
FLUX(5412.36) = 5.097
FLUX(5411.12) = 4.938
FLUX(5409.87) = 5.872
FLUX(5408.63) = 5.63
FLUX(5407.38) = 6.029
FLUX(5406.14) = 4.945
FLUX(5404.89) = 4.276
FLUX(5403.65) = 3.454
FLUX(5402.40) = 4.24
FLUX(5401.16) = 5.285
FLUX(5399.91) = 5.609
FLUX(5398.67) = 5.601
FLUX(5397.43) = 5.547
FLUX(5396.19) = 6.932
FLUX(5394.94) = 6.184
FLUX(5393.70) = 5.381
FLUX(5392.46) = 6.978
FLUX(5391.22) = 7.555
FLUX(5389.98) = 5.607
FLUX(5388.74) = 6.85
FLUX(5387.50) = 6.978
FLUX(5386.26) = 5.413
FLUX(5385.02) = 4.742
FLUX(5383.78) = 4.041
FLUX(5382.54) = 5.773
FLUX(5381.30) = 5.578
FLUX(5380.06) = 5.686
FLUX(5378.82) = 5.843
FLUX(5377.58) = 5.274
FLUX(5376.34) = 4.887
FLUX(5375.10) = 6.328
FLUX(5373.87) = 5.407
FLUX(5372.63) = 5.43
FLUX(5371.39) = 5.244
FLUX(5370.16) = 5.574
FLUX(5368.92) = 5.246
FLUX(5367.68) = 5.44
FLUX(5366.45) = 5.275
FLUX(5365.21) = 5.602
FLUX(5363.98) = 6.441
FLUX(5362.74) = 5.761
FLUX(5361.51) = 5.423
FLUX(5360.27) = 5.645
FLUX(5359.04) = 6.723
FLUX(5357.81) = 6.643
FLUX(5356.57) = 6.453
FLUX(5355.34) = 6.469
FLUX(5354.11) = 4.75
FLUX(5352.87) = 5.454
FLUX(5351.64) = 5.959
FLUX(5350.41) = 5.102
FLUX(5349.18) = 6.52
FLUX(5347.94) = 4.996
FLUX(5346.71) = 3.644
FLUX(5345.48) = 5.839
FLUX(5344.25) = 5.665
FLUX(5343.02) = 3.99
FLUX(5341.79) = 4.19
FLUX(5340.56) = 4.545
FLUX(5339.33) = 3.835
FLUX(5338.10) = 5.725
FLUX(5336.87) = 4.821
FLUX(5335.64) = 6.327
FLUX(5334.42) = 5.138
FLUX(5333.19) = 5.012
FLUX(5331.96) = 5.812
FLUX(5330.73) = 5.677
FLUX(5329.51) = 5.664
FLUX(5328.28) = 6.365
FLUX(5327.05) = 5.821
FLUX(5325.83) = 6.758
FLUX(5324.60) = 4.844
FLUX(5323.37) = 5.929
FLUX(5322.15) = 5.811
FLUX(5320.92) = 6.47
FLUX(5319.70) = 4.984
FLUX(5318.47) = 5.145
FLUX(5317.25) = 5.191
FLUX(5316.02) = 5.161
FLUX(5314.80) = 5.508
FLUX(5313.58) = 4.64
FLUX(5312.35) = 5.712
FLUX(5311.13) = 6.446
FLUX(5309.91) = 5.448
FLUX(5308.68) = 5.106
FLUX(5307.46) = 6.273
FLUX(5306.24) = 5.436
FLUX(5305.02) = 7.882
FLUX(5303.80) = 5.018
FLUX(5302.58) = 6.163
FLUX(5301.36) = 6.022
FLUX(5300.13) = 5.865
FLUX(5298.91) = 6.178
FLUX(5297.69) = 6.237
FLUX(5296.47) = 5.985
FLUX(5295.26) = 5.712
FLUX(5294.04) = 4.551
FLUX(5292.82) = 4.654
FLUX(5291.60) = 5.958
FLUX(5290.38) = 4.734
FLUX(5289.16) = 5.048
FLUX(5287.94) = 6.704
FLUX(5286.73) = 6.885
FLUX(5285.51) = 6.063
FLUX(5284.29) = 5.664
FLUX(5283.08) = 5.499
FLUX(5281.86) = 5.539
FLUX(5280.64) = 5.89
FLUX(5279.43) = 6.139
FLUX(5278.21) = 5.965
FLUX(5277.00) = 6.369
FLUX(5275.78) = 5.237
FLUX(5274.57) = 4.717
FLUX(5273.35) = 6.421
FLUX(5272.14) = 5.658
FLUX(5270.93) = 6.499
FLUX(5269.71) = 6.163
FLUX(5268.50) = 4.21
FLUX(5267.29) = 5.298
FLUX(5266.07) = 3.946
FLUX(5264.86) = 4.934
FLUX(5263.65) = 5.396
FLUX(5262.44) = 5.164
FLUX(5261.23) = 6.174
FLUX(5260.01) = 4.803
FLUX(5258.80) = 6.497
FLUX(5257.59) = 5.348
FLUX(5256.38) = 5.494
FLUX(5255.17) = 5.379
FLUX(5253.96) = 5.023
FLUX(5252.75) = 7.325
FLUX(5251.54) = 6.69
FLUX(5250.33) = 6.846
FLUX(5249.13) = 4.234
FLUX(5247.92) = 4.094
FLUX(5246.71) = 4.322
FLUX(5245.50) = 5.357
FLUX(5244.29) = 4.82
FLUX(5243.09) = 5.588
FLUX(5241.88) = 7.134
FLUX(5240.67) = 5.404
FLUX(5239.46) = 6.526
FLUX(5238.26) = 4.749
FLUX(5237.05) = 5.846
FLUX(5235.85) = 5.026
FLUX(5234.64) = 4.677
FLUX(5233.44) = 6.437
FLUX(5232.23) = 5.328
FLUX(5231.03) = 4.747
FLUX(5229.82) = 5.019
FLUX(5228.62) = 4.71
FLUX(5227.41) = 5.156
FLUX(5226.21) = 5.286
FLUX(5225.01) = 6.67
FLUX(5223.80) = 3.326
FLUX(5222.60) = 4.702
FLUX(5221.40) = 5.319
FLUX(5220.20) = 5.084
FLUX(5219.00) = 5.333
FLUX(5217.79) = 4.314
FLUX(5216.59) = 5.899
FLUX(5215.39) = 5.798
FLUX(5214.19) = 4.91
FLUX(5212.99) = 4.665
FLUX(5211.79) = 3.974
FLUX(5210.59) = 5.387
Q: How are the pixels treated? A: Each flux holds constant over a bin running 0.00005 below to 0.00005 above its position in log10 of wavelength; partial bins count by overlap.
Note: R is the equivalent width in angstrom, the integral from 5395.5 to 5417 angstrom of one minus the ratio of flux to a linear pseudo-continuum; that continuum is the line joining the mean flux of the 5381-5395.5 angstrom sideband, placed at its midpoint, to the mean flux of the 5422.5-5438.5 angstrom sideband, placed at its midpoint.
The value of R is 1.7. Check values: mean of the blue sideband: 5.93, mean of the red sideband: 5.5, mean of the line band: 5.29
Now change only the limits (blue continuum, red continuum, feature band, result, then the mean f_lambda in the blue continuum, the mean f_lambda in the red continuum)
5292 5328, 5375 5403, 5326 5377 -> 2.01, 5.7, 5.74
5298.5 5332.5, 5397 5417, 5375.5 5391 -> -0.85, 5.76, 5.18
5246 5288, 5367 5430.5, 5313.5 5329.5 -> -0.23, 5.6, 5.46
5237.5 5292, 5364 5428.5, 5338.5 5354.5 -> 1.55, 5.6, 5.46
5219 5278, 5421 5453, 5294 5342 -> -1.39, 5.4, 5.53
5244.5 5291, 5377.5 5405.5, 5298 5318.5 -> -0.59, 5.57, 5.61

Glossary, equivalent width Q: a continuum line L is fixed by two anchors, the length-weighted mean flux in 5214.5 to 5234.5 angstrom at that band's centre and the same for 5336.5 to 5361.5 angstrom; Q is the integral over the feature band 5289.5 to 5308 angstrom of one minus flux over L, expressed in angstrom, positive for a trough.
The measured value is -1.7 angstrom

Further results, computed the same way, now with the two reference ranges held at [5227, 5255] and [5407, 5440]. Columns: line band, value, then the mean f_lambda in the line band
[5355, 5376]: -1.9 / 5.81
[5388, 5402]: -2.1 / 6.12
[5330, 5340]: 0.1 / 5.3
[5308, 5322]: -0.2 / 5.45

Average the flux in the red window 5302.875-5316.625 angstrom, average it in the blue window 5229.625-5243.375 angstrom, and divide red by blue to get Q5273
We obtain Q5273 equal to 1.0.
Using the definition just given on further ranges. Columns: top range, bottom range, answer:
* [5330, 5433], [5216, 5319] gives 0.99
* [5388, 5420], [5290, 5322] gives 0.97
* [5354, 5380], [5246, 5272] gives 1.06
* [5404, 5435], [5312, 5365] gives 0.96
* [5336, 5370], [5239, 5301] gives 0.97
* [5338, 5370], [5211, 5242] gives 1.04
